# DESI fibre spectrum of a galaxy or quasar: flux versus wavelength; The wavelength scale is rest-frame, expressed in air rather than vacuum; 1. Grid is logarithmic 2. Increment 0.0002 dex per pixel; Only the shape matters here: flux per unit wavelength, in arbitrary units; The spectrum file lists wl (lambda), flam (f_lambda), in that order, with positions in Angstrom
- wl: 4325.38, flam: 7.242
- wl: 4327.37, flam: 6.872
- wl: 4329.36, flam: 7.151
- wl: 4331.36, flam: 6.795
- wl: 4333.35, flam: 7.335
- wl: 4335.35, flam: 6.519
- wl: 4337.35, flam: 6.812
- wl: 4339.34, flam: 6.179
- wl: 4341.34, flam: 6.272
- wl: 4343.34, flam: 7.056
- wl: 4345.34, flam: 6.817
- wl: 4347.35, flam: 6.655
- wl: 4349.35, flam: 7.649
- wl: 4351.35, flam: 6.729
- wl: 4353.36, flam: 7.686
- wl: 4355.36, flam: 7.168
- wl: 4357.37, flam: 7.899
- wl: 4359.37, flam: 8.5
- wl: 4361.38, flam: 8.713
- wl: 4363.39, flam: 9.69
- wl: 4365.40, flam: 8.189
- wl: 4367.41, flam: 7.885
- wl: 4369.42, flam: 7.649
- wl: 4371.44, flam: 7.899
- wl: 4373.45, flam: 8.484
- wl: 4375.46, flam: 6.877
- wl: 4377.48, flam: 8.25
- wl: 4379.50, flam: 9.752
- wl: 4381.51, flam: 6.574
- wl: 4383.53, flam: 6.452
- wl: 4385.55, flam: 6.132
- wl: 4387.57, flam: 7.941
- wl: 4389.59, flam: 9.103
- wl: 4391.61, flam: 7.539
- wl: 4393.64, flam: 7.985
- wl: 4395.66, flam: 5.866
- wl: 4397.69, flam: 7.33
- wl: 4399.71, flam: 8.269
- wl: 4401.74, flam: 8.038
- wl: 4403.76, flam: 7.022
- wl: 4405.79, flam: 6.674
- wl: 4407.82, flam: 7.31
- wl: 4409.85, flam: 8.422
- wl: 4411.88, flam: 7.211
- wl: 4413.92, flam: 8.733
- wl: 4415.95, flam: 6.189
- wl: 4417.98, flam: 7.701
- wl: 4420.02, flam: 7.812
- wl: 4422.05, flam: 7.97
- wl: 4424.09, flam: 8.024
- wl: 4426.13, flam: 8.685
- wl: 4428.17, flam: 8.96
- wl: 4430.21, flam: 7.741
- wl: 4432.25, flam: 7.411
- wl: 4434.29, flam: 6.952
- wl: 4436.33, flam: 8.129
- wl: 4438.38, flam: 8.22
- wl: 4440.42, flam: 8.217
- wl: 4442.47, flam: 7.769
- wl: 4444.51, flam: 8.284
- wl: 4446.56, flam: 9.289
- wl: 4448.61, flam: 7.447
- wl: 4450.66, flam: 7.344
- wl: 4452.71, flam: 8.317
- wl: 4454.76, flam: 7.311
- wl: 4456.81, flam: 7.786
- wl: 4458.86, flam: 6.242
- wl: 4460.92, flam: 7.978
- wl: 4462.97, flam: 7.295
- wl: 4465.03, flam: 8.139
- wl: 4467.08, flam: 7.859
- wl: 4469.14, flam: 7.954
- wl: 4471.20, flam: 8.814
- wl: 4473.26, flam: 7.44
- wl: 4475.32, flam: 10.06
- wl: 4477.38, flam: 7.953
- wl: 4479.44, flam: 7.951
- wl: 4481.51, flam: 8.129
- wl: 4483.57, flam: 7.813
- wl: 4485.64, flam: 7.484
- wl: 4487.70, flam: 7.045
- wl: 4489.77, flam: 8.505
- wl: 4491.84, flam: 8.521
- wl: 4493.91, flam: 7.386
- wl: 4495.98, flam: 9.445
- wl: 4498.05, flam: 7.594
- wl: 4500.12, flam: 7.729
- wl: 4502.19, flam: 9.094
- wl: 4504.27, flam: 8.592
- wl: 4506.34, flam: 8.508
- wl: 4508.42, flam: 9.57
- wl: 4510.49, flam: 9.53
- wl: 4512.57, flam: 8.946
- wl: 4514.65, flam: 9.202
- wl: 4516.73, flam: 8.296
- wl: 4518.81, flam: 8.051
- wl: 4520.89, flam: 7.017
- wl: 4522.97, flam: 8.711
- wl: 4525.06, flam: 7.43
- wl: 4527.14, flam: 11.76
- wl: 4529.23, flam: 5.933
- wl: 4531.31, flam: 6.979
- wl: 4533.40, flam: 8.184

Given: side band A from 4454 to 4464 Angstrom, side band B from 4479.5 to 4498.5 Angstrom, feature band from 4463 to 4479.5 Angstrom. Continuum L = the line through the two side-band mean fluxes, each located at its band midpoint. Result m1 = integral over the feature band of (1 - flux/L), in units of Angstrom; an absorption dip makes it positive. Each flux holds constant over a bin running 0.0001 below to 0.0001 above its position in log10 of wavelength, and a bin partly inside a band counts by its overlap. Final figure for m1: -1.37 Angstrom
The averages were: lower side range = 7.32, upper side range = 8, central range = 8.23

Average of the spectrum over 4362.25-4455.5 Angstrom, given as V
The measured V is 7.81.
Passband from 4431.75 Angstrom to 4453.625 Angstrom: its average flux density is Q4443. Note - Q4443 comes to 7.95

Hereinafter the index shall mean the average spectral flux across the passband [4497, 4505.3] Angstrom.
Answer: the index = 8.25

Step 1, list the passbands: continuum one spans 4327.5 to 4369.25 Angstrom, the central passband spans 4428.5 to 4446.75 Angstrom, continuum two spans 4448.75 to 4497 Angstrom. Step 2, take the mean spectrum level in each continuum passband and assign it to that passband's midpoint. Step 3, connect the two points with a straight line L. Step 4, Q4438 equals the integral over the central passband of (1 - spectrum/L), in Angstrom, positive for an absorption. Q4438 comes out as -0.5 Angstrom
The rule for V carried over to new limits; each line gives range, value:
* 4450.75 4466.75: 7.58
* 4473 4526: 8.32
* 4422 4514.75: 8.14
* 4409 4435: 7.84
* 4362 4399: 7.77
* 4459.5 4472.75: 7.93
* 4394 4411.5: 7.39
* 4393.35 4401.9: 7.4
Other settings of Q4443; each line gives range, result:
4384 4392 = 7.61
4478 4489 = 7.71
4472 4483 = 8.3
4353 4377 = 8.07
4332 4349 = 6.74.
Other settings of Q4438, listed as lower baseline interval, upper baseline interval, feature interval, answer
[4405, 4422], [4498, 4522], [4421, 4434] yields -0.6 Angstrom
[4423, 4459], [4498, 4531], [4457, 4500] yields 1.3 Angstrom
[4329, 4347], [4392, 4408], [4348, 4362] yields -1.6 Angstrom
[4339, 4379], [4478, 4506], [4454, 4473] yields 0.7 Angstrom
